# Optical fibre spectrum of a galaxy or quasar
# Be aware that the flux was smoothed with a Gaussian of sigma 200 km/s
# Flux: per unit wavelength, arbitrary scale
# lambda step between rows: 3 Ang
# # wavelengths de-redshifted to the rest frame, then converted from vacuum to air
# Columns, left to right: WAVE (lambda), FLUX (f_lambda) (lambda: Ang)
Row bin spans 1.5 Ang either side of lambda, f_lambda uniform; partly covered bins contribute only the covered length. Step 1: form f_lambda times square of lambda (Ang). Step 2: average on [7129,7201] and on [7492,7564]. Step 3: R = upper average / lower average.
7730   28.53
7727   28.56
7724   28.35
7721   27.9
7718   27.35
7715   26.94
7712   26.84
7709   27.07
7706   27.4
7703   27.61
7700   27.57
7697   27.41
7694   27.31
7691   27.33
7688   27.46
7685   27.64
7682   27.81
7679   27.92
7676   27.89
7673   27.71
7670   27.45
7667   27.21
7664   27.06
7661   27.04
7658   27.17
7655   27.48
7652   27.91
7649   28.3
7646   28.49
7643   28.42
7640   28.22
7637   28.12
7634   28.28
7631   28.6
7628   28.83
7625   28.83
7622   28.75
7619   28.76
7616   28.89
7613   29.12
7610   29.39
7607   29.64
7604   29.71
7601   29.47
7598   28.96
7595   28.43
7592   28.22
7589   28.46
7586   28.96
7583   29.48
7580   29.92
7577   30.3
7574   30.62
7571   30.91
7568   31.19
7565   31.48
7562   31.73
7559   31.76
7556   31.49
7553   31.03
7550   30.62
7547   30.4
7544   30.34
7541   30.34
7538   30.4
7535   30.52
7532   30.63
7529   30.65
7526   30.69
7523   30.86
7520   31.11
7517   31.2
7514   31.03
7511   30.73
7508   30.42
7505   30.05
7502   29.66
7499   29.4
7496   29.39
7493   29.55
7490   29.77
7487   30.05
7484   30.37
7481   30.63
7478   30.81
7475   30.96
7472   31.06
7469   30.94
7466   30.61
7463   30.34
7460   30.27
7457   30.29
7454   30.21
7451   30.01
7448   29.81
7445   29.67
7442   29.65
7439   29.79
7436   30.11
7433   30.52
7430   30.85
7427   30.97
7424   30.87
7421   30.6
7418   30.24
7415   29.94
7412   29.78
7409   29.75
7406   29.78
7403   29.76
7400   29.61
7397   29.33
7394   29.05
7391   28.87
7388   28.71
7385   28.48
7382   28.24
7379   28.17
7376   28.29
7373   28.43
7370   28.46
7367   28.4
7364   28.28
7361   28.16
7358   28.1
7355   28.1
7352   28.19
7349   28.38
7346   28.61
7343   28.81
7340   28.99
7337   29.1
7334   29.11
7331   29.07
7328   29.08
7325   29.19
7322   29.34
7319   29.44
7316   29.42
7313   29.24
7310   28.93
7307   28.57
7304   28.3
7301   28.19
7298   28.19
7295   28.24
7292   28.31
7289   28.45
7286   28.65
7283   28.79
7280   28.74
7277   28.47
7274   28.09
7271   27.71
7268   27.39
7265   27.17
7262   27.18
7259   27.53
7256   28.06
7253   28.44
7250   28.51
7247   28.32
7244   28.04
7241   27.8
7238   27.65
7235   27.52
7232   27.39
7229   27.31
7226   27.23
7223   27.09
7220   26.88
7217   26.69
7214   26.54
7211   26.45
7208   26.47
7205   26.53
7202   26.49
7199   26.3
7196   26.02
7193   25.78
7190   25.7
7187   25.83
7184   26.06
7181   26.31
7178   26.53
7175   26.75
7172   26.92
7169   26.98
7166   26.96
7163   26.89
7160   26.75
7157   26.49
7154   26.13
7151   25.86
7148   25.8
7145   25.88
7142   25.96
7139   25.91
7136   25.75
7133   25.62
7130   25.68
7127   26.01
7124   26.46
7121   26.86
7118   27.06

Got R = 1.3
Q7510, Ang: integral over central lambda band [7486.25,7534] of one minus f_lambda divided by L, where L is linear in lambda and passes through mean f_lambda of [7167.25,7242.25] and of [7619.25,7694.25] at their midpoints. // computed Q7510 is -4.9 Ang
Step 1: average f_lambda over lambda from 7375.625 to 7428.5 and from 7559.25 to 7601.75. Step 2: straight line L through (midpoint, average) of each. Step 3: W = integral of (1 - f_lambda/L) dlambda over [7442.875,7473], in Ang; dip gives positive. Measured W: -0.7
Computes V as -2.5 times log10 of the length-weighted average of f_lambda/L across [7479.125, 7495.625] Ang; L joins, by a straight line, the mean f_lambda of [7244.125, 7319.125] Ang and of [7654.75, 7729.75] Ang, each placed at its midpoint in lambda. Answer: -0.08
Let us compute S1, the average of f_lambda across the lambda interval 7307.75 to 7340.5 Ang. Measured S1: 29.2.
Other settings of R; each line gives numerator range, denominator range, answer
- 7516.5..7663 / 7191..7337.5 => 1.16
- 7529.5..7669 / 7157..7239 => 1.23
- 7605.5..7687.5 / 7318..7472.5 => 1.02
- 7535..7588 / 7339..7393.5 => 1.13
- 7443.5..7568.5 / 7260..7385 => 1.13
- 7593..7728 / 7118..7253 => 1.20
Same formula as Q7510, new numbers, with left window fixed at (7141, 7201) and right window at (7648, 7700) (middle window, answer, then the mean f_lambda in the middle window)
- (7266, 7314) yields -3.2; 28.4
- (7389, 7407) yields -1.7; 29.4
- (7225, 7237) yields -0.4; 27.4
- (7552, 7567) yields -2.3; 31.5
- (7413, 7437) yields -3.2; 30.5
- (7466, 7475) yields -1.3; 30.9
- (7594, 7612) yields -1.3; 29.3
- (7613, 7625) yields -0.6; 28.8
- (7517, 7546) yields -3.7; 30.6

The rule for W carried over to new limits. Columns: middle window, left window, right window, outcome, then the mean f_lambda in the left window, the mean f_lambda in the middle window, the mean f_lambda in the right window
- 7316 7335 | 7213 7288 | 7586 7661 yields -0.9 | 27.7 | 29.2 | 28.6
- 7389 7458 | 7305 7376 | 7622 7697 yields -3.5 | 28.7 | 30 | 27.9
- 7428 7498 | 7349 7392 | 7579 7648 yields -4.2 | 28.3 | 30.2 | 28.9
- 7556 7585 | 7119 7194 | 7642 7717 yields -3.8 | 26.2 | 30.8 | 27.5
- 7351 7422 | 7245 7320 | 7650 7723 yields -2.1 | 28.3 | 28.9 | 27.4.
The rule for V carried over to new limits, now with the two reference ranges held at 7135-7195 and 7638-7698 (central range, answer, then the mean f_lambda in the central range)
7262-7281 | -0.05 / 27.8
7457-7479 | -0.13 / 30.7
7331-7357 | -0.07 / 28.7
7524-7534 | -0.13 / 30.7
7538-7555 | -0.12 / 30.6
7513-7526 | -0.14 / 31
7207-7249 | -0.03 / 27.3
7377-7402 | -0.08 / 28.8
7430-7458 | -0.11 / 30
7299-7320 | -0.09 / 28.8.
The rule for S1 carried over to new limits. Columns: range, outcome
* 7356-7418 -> 28.9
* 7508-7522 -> 30.9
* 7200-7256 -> 27.3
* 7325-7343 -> 29.1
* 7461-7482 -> 30.8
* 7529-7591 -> 30.5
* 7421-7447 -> 30.3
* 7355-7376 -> 28.3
